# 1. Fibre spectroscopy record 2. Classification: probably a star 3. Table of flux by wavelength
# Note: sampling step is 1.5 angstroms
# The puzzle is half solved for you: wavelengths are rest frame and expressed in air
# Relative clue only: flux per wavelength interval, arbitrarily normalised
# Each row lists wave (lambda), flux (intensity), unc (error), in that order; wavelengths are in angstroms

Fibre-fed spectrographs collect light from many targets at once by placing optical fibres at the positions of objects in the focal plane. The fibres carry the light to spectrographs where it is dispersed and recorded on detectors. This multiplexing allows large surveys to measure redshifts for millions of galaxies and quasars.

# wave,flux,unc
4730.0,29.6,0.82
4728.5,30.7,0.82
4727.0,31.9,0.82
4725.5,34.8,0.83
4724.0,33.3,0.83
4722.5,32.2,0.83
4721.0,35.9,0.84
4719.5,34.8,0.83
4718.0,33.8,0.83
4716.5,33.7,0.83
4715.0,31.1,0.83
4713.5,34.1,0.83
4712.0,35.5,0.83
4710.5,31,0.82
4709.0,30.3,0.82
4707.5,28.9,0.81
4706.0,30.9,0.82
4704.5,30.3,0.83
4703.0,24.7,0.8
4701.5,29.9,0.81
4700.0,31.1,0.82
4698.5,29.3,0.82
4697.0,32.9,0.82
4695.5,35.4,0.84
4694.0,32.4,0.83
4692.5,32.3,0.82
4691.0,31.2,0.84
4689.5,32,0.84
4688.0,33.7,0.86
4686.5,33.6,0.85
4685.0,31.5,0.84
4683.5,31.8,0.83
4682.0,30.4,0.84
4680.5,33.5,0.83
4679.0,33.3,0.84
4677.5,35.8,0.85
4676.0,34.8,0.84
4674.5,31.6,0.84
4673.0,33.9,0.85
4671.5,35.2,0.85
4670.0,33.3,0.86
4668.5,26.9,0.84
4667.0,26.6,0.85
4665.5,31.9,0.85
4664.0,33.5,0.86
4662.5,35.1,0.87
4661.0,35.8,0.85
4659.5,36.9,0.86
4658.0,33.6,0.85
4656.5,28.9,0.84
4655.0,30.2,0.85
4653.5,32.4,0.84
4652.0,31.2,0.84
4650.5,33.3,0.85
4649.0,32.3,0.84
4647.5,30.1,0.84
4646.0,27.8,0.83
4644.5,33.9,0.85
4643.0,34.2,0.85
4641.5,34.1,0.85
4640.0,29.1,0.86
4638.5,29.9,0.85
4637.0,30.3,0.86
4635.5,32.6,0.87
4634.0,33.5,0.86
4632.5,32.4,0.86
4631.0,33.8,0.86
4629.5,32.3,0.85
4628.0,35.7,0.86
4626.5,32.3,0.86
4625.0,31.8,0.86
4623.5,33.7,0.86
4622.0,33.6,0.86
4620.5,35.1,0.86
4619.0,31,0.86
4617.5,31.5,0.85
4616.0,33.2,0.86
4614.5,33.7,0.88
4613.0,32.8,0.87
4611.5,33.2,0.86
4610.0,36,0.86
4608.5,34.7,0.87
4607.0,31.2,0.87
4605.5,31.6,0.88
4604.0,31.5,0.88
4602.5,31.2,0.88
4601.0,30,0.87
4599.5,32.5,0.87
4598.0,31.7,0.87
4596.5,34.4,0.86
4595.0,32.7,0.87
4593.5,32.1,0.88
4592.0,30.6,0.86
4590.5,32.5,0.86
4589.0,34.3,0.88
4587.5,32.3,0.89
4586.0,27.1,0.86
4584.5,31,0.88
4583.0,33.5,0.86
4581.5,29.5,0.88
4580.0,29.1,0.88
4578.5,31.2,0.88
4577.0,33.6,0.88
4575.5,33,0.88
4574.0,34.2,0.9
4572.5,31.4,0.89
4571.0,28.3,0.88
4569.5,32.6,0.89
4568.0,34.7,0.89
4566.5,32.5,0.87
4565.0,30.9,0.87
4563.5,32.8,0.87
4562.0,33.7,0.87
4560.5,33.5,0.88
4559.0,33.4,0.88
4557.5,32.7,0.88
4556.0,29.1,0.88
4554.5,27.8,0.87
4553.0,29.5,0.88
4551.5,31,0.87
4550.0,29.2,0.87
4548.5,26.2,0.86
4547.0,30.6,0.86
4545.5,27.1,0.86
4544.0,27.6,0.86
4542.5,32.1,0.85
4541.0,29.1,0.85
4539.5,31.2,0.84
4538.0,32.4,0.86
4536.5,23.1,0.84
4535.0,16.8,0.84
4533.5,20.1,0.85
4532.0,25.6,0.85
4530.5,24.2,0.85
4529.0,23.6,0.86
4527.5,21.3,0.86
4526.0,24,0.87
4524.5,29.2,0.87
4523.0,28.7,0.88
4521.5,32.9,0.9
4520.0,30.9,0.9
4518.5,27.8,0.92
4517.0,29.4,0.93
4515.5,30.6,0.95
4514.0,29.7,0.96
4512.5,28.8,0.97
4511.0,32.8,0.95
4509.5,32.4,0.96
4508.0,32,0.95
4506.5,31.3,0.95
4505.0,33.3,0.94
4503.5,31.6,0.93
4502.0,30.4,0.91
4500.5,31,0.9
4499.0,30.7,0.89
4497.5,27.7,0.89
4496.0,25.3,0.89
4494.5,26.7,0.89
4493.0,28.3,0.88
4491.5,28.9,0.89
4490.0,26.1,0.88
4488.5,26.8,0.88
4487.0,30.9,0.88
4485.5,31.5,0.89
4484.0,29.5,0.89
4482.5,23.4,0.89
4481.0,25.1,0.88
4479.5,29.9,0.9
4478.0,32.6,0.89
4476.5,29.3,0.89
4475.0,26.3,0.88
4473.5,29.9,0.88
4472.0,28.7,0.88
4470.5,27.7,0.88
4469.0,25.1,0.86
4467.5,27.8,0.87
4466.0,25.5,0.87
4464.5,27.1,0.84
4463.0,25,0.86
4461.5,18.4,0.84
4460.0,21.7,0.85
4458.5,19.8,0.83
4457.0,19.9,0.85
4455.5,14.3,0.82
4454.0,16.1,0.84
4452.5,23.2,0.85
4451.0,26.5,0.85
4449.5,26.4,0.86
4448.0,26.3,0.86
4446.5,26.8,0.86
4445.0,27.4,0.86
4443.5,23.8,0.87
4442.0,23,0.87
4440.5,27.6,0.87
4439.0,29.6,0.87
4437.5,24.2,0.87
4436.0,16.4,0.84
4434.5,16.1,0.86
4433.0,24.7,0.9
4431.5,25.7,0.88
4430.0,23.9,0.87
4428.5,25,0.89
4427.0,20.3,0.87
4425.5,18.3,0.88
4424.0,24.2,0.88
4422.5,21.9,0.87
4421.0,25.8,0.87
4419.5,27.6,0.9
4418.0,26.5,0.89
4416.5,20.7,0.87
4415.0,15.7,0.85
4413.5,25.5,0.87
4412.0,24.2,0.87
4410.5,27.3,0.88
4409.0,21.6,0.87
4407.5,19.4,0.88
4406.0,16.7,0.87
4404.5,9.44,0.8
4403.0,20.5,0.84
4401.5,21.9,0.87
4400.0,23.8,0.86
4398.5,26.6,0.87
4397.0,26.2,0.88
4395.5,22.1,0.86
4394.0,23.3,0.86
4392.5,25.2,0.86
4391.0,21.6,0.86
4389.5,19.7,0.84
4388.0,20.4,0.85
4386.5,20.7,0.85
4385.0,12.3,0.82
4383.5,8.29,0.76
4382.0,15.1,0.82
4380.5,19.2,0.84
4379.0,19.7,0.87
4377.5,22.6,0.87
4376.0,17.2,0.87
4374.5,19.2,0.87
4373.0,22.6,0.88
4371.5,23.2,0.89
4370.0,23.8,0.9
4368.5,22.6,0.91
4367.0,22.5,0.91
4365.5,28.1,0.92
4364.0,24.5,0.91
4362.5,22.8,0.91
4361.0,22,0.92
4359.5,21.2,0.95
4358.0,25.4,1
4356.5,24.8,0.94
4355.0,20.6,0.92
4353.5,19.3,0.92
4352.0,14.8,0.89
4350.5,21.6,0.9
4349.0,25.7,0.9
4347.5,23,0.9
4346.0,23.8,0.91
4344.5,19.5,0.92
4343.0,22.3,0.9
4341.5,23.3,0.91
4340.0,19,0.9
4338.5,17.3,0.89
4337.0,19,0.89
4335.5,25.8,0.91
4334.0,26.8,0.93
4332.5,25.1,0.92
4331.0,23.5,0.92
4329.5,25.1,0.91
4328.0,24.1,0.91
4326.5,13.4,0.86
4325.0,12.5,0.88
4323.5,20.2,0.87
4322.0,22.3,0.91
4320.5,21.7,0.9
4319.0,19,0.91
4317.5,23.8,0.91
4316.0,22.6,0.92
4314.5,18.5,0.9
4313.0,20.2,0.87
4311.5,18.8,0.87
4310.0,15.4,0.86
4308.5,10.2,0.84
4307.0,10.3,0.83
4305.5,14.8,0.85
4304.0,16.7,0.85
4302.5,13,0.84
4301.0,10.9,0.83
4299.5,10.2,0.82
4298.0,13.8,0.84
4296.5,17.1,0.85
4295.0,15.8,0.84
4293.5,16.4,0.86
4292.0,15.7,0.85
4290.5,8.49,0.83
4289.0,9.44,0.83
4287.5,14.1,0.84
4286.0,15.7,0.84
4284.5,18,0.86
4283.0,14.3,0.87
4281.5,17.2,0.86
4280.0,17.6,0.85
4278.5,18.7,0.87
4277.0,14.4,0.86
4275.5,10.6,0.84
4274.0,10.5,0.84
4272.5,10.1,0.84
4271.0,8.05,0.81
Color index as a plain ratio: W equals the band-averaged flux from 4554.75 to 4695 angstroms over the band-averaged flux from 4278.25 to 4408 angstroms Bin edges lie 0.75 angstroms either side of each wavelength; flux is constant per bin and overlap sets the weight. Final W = 1.7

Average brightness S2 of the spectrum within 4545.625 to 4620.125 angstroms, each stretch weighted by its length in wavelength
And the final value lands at 31.7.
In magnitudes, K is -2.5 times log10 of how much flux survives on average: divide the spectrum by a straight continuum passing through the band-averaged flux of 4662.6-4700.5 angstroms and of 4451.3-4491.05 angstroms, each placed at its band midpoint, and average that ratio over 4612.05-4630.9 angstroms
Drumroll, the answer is -0.09 mag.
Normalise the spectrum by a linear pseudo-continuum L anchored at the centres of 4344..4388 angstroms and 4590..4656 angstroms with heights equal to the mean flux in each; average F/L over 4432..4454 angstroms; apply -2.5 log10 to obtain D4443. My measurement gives 0.01 mag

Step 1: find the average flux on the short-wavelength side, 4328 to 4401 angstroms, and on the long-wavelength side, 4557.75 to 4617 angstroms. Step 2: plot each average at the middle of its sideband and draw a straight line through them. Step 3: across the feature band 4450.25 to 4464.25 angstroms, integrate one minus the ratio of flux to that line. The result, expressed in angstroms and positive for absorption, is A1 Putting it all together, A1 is 2.9 angstroms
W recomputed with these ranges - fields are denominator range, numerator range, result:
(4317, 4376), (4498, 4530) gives 1.35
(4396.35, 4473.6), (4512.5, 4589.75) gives 1.27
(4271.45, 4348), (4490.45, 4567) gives 1.67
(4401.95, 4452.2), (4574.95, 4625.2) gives 1.40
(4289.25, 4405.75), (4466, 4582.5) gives 1.48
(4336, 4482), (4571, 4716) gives 1.42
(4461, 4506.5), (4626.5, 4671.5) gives 1.14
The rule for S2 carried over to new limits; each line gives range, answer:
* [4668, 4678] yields 33.2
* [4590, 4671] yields 32.3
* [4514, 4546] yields 27.1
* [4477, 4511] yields 29.4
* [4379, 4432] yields 21.3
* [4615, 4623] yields 32.9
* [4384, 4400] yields 21.7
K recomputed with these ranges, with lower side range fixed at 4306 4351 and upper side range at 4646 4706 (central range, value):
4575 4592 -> -0.09 mag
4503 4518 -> -0.17 mag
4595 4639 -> -0.09 mag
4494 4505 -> -0.13 mag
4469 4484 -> -0.11 mag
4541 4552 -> -0.05 mag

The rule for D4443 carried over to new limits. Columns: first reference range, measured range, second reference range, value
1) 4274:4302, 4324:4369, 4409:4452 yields -0.20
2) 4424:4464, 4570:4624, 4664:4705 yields -0.13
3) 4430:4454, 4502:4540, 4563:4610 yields 0.01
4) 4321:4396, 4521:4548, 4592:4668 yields 0.07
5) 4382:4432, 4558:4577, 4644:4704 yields -0.17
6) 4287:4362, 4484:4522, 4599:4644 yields -0.11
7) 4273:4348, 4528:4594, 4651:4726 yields -0.09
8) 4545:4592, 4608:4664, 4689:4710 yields -0.06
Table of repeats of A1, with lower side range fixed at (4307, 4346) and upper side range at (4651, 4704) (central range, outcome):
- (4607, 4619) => -1.3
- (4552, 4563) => -1.3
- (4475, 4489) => -1.7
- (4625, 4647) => -1.1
